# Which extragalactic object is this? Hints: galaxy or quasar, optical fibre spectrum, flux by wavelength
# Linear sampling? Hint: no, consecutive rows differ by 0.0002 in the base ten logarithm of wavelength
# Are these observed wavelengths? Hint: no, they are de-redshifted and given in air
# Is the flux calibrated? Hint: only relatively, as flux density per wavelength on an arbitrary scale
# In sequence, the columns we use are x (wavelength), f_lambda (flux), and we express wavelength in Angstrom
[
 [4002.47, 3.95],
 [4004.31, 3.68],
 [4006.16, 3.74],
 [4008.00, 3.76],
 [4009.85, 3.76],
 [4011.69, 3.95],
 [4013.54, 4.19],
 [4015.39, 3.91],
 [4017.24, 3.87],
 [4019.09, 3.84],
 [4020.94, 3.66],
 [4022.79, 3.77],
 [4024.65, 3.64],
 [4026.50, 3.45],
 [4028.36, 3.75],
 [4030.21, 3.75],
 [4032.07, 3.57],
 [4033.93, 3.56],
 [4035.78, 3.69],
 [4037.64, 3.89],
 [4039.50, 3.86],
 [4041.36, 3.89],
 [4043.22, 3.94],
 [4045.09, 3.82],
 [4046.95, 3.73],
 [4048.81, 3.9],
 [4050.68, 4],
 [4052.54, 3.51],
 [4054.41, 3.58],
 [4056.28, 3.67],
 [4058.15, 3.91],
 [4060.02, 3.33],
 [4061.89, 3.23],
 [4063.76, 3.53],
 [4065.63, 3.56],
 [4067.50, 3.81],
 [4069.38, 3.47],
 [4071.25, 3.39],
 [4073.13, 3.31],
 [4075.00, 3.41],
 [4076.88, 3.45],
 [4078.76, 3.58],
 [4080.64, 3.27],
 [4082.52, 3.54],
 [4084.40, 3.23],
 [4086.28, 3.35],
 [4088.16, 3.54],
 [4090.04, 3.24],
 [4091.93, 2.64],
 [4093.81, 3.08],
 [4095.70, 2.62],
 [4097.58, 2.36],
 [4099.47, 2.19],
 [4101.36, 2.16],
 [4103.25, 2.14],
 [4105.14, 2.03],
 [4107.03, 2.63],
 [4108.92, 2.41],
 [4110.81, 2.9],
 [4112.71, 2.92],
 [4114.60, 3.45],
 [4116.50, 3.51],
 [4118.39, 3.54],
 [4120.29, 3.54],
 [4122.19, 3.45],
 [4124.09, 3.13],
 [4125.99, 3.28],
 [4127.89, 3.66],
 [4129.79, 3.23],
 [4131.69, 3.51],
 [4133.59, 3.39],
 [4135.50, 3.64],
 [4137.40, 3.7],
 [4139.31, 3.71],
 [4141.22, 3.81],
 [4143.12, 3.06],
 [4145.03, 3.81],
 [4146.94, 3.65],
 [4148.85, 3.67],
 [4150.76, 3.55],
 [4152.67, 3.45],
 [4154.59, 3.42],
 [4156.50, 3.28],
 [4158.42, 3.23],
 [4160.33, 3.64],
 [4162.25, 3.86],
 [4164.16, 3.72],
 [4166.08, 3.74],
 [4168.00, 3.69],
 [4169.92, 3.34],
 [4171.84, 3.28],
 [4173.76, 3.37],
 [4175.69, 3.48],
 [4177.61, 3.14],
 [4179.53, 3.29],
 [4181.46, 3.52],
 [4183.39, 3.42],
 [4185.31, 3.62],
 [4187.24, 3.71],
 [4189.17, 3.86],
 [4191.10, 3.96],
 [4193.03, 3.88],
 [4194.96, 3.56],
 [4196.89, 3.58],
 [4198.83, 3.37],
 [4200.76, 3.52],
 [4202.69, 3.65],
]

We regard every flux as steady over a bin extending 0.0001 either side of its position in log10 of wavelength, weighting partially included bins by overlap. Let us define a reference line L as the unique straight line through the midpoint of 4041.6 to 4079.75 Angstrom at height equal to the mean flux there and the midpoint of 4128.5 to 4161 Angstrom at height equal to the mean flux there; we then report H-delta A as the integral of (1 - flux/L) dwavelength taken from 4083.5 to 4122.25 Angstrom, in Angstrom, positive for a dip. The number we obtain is 7.3 Angstrom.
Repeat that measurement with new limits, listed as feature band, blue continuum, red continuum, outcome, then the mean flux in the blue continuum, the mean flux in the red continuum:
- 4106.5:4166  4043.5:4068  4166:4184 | 1.16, 3.66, 3.41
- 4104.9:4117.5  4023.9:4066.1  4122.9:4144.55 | 2.29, 3.69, 3.47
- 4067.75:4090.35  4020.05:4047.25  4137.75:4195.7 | 1.58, 3.73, 3.56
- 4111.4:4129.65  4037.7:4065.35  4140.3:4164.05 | 1.14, 3.71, 3.54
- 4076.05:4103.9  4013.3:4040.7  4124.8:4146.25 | 5.05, 3.75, 3.53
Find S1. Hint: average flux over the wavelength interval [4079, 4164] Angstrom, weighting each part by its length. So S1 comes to 3.22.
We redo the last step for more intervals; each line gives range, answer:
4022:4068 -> 3.69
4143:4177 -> 3.52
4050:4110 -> 3.16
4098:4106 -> 2.14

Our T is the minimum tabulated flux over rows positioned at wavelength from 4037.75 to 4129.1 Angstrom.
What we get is 2.03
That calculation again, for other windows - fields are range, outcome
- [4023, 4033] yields 3.45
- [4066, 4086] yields 3.23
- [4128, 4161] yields 3.06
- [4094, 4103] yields 2.16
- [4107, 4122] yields 2.41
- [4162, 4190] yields 3.14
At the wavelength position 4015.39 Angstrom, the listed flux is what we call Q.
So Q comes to 3.91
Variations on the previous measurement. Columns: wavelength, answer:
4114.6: 3.45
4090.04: 3.24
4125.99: 3.28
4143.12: 3.06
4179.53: 3.29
